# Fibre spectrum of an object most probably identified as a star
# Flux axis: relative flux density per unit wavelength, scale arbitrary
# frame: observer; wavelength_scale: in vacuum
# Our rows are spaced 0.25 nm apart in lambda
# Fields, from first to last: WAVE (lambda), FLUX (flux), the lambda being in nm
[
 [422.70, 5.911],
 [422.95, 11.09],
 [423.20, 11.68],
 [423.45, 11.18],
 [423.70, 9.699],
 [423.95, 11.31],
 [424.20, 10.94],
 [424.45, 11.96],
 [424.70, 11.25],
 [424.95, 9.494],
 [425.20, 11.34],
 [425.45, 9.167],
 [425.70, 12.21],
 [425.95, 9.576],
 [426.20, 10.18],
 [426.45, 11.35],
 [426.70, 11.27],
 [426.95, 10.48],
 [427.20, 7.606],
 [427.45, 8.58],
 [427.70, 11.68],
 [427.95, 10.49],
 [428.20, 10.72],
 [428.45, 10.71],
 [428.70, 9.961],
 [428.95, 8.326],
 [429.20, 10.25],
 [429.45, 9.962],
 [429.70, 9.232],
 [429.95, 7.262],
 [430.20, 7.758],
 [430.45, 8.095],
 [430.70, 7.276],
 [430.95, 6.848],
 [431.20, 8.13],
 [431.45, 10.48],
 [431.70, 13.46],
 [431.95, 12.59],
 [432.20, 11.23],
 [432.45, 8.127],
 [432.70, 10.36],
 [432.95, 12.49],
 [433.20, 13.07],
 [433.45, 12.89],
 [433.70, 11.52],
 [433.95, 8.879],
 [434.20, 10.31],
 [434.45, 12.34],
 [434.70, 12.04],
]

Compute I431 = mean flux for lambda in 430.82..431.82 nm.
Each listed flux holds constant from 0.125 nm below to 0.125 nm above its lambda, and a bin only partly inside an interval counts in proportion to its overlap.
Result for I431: 9.7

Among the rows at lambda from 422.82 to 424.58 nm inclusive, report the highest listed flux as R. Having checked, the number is 11.96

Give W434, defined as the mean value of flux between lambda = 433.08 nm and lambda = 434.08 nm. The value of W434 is 11.6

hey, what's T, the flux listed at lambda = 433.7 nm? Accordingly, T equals 11.52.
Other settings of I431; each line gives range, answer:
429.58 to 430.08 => 8.23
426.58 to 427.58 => 9.49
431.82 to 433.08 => 11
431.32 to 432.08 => 12.1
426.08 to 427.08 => 10.8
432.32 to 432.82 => 9.25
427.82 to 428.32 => 10.6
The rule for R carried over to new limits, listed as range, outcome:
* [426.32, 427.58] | 11.35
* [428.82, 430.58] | 10.25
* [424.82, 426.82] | 12.21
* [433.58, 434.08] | 11.52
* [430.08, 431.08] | 8.095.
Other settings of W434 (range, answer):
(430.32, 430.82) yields 7.69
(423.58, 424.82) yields 11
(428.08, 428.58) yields 10.7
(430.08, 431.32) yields 7.62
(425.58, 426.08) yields 10.9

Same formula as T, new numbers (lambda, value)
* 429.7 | 9.232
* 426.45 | 11.35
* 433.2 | 13.07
